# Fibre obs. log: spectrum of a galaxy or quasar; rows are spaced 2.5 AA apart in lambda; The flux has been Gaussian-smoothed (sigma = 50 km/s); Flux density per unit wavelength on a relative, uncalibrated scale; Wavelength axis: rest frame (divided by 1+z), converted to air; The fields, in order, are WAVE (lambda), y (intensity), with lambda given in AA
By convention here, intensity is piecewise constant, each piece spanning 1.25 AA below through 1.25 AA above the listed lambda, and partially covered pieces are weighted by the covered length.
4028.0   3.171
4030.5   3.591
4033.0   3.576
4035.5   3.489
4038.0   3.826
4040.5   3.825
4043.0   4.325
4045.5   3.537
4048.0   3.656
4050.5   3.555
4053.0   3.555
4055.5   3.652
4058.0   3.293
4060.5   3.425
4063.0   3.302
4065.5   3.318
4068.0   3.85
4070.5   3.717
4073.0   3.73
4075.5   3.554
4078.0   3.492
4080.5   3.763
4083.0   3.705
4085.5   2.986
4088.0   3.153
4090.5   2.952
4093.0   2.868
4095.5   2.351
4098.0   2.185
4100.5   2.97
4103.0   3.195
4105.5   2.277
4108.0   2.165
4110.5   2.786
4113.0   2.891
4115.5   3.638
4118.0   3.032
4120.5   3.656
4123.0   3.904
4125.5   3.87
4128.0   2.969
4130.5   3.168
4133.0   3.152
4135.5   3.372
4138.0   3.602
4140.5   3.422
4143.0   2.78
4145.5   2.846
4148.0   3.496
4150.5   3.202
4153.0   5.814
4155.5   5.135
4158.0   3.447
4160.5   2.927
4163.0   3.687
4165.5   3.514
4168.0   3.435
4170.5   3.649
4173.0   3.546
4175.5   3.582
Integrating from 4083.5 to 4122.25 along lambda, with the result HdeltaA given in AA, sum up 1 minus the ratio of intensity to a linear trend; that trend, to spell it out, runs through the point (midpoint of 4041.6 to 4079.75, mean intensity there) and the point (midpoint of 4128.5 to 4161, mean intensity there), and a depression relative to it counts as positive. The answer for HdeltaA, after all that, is 7.4 AA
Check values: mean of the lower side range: 3.6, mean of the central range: 2.9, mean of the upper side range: 3.57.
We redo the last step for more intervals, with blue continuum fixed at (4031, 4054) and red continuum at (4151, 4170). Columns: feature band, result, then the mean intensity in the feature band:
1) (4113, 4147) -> 4.91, 3.32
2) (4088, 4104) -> 4.35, 2.78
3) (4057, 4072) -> 1.03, 3.49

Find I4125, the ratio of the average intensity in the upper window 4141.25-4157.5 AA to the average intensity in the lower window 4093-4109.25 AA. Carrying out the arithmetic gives 1.5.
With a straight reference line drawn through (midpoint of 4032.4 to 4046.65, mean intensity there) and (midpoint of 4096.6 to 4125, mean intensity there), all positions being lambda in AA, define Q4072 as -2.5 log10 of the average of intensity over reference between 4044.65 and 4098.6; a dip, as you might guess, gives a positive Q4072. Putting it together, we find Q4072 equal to 0.02 mag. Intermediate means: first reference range 3.77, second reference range 2.99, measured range 3.36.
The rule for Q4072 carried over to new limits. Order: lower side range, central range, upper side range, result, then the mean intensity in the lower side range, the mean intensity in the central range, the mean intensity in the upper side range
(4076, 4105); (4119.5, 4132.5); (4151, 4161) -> 0.08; 3.05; 3.49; 4.35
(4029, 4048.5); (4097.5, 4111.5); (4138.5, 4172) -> 0.37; 3.72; 2.61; 3.64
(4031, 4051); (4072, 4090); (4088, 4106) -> -0.15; 3.72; 3.46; 2.73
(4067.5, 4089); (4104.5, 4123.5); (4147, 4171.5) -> 0.21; 3.54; 3.02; 3.84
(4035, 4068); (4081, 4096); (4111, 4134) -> 0.13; 3.61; 3.07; 3.35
